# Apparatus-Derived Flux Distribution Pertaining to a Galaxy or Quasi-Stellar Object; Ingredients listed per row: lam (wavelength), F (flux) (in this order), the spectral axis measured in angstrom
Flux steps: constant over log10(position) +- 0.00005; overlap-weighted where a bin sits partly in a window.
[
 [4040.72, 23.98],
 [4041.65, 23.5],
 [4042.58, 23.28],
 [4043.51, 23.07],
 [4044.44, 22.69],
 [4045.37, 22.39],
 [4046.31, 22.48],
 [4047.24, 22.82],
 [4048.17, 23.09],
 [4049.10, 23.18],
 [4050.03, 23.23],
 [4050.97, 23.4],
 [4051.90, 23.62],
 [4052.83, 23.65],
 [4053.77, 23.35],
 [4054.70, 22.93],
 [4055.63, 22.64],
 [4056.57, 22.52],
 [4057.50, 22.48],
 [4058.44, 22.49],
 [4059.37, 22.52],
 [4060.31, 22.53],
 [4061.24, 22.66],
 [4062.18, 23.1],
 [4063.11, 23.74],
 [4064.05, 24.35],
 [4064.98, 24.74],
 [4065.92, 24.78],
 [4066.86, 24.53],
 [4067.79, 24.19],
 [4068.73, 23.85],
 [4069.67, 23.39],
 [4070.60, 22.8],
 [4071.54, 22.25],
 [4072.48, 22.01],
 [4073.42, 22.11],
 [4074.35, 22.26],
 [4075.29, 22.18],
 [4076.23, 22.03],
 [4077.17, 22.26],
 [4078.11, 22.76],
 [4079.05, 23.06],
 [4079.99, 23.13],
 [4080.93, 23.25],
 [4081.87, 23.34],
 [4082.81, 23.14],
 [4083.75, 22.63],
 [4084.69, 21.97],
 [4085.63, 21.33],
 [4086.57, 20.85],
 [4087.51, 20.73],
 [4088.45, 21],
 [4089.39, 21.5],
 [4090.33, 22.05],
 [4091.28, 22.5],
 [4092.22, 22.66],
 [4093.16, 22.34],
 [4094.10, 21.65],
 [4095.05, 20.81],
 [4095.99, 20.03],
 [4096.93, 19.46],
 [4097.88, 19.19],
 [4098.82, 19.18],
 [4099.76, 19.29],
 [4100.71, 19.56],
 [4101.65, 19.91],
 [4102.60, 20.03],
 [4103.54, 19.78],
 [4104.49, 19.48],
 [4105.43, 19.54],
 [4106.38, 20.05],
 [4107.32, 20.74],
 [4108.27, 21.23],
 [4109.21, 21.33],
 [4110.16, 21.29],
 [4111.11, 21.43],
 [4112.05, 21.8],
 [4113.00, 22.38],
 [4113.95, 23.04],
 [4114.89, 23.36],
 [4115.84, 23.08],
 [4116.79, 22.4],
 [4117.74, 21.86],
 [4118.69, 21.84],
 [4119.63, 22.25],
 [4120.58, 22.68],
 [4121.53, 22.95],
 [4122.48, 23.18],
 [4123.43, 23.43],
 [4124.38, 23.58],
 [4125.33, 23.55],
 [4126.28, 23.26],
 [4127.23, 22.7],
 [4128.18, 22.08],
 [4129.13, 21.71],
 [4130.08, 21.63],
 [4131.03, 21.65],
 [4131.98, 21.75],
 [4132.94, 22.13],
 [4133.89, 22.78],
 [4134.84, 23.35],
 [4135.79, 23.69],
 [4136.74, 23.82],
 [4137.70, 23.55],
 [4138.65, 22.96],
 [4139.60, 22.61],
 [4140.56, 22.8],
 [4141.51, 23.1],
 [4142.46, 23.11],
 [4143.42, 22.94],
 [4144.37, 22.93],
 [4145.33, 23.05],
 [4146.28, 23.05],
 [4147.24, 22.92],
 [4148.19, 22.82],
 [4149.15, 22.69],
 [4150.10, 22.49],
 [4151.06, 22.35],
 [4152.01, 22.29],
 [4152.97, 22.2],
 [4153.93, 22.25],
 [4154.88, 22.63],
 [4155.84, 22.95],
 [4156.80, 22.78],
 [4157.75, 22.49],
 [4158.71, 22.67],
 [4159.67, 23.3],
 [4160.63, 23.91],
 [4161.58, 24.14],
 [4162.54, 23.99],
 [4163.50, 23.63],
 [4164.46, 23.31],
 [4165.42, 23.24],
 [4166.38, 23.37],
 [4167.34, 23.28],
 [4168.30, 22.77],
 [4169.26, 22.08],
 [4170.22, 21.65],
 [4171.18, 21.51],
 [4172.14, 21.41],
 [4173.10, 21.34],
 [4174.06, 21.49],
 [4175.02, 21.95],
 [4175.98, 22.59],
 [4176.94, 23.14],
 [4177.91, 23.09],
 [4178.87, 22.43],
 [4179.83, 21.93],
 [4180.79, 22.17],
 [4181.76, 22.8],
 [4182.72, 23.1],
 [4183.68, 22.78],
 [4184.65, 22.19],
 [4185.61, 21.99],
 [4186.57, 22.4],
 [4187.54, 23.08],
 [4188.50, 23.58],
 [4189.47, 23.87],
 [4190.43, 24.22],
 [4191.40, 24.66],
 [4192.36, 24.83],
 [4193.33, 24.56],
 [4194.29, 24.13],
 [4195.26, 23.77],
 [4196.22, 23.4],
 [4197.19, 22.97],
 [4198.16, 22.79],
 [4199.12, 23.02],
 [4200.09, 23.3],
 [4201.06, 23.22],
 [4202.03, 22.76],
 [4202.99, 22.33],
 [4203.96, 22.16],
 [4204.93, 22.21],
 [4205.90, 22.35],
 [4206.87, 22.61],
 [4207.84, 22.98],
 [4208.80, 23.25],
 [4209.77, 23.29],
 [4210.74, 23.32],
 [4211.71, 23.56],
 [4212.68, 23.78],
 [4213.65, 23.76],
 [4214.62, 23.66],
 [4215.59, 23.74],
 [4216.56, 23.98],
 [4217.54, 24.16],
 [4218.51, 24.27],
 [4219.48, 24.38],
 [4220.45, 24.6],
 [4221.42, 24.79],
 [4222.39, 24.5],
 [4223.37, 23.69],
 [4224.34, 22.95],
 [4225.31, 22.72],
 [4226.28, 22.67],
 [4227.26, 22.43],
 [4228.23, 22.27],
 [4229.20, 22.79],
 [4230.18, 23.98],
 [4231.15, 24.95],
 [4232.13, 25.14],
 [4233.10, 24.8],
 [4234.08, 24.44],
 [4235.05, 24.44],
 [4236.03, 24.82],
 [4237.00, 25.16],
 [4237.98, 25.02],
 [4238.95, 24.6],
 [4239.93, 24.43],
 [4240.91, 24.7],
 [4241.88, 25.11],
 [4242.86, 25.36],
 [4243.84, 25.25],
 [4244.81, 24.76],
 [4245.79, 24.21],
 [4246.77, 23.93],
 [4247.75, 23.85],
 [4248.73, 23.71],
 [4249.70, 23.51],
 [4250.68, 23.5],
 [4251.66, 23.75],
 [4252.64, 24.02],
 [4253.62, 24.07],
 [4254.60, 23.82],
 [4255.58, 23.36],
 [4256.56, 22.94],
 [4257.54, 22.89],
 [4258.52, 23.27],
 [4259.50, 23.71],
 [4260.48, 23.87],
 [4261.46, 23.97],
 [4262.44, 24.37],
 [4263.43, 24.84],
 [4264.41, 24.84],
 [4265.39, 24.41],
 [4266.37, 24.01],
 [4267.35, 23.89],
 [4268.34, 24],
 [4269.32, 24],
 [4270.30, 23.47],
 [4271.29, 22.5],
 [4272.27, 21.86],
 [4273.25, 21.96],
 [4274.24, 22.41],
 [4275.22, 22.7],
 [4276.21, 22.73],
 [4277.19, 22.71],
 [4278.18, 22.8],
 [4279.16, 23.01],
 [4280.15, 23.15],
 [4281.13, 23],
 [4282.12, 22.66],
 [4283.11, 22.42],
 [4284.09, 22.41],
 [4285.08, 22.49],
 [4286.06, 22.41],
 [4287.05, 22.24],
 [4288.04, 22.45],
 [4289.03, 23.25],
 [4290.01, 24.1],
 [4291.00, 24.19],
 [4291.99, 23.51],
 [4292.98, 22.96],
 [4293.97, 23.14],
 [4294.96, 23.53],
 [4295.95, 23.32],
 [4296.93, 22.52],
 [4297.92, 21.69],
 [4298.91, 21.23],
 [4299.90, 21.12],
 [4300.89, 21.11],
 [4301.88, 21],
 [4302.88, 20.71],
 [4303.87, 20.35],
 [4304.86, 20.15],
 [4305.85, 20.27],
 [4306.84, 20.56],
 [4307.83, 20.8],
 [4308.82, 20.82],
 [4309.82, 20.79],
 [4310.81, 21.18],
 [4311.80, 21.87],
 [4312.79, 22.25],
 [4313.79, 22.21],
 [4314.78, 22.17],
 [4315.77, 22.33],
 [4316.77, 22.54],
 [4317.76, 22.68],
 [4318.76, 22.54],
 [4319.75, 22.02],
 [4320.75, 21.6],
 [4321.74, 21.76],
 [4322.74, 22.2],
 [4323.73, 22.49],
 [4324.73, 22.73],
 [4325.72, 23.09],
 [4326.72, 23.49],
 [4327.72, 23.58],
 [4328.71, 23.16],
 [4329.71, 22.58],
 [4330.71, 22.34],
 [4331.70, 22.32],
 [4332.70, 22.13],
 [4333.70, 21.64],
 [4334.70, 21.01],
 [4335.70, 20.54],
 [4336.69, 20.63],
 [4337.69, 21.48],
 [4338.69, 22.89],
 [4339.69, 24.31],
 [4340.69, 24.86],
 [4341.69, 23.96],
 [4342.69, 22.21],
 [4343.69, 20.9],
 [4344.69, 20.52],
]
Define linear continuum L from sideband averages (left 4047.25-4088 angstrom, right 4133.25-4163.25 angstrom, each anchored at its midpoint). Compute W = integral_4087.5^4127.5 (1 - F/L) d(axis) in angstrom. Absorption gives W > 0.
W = 2.5 angstrom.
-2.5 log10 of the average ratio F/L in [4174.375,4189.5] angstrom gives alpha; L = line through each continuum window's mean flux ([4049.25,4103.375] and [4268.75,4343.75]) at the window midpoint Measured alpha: -0.02 mag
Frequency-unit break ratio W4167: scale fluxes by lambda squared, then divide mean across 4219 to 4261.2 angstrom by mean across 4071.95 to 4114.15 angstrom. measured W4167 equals 1.21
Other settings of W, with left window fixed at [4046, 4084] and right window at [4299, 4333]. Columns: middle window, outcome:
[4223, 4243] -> -1.7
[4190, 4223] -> -1.8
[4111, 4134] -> 0.3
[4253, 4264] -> -0.8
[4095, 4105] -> 1.4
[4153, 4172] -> -0.3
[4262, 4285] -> -1.2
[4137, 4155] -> -0.1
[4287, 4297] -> -0.6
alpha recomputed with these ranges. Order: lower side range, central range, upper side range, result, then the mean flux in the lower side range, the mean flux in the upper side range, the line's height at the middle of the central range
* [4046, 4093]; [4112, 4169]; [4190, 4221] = 0.02 mag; 22.8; 23.5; 23.2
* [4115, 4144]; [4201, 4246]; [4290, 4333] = -0.07 mag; 22.8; 22.1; 22.4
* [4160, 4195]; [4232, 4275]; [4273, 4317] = -0.07 mag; 23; 22.2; 22.4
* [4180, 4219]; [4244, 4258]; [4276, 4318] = -0.05 mag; 23.3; 22.2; 22.7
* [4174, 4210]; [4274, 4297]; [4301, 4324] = -0.05 mag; 23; 21.5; 21.8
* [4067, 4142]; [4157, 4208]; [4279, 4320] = -0.04 mag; 22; 22.1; 22.1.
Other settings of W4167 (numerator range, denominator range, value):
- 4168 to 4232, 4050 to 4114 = 1.11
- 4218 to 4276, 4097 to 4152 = 1.15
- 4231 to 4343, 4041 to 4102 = 1.14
